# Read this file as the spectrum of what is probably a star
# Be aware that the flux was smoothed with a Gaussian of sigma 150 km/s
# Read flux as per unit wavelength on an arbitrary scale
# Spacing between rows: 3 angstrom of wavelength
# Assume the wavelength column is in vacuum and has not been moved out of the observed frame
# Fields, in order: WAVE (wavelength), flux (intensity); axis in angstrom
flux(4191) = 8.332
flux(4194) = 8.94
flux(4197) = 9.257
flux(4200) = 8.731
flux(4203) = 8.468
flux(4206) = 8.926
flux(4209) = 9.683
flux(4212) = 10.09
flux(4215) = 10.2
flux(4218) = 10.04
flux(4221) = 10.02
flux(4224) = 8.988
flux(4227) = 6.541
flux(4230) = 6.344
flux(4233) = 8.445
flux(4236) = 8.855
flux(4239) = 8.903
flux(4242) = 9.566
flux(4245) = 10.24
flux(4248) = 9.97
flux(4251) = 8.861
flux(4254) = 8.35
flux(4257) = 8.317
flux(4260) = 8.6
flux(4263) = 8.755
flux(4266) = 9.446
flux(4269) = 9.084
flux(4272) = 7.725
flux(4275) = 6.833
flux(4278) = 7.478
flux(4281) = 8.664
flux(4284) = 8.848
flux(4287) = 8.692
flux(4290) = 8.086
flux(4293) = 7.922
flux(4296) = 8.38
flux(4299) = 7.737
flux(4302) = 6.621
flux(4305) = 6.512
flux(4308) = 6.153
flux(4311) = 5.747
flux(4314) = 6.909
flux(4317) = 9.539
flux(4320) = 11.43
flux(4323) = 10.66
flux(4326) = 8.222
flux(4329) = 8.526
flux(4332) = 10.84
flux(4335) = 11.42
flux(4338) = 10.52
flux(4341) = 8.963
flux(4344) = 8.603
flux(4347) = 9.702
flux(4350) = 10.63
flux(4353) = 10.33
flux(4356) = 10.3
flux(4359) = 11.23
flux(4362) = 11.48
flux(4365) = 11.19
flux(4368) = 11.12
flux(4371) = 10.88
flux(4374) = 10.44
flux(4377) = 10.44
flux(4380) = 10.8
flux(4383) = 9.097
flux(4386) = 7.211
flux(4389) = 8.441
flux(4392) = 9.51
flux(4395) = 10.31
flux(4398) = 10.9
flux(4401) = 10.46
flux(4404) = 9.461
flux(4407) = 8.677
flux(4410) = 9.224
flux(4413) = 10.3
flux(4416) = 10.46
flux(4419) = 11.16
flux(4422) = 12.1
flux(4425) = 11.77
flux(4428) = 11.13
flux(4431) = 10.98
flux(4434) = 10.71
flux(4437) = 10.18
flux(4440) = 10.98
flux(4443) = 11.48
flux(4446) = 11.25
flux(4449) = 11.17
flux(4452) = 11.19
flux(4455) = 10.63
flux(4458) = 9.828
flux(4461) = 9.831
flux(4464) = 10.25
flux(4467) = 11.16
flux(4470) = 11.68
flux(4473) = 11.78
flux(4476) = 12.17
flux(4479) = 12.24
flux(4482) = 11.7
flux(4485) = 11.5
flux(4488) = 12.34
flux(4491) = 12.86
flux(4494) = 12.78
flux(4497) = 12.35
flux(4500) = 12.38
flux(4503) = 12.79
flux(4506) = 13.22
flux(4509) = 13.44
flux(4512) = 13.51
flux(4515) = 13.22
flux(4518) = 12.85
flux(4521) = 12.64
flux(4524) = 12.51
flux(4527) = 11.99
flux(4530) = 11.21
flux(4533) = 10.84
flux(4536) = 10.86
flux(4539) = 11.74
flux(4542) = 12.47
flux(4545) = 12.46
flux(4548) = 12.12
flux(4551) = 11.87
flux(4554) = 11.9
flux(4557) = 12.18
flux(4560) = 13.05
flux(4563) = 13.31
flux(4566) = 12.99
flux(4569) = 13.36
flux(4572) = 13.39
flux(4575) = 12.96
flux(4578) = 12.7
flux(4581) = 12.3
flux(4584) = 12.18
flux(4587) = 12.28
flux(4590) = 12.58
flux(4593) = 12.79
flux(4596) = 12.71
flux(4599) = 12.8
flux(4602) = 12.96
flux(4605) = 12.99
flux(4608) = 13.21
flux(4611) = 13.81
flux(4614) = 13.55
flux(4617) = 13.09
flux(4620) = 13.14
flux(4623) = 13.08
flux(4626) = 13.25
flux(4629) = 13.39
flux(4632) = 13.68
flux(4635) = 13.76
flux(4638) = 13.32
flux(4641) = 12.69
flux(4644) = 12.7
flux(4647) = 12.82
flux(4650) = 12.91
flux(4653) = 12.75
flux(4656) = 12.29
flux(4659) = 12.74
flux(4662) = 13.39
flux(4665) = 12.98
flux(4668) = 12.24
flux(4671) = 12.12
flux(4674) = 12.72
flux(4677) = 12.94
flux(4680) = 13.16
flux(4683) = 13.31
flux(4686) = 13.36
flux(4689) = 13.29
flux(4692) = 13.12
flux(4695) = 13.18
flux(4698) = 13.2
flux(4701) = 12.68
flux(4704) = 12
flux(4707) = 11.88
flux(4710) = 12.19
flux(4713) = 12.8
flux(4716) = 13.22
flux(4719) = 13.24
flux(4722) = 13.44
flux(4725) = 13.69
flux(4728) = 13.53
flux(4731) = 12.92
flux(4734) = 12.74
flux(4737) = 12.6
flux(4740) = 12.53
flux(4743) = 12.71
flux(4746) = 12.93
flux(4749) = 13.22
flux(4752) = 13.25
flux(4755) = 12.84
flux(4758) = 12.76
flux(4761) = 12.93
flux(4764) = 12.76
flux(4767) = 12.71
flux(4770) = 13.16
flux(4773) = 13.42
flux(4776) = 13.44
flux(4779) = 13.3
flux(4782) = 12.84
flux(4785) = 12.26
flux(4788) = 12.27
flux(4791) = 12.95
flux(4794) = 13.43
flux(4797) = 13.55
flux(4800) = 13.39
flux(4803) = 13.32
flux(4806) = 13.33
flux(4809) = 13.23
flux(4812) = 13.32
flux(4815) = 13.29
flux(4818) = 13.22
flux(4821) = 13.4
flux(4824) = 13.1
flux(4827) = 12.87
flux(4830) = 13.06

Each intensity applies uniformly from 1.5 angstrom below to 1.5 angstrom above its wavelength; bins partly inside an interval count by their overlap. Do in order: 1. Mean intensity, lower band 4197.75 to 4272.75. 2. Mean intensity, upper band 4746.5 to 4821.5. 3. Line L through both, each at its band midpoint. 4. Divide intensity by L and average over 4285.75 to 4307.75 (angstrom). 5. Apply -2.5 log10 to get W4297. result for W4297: 0.23 mag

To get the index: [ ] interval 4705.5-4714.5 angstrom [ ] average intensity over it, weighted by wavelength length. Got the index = 12.3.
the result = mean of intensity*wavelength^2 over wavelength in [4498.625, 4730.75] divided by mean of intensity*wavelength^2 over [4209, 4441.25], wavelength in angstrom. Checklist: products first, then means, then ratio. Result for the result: 1.55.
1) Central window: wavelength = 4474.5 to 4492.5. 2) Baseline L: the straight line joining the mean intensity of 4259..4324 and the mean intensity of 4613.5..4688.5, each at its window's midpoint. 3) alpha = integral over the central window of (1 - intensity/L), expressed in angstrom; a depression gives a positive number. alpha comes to -2.3 angstrom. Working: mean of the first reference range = 8.15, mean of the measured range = 12.1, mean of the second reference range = 13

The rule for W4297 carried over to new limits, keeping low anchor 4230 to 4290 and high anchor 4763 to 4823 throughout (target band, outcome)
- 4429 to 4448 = -0.08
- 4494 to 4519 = -0.21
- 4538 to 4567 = -0.12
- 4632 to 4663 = -0.09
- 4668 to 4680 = -0.04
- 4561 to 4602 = -0.13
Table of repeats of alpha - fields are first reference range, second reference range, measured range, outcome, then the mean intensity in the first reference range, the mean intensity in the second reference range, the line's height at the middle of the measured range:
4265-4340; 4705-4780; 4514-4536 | -2.7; 8.48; 13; 10.7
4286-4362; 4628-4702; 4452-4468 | 0.3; 9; 13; 10.6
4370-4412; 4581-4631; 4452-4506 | -3.1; 9.7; 13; 11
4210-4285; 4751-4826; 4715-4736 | -1.1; 8.77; 13.1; 12.6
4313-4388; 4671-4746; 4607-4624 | -1.6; 10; 12.9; 12.2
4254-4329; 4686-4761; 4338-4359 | -2.6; 8.19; 12.9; 8.82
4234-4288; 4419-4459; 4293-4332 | 5.3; 8.73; 11.1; 9.4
